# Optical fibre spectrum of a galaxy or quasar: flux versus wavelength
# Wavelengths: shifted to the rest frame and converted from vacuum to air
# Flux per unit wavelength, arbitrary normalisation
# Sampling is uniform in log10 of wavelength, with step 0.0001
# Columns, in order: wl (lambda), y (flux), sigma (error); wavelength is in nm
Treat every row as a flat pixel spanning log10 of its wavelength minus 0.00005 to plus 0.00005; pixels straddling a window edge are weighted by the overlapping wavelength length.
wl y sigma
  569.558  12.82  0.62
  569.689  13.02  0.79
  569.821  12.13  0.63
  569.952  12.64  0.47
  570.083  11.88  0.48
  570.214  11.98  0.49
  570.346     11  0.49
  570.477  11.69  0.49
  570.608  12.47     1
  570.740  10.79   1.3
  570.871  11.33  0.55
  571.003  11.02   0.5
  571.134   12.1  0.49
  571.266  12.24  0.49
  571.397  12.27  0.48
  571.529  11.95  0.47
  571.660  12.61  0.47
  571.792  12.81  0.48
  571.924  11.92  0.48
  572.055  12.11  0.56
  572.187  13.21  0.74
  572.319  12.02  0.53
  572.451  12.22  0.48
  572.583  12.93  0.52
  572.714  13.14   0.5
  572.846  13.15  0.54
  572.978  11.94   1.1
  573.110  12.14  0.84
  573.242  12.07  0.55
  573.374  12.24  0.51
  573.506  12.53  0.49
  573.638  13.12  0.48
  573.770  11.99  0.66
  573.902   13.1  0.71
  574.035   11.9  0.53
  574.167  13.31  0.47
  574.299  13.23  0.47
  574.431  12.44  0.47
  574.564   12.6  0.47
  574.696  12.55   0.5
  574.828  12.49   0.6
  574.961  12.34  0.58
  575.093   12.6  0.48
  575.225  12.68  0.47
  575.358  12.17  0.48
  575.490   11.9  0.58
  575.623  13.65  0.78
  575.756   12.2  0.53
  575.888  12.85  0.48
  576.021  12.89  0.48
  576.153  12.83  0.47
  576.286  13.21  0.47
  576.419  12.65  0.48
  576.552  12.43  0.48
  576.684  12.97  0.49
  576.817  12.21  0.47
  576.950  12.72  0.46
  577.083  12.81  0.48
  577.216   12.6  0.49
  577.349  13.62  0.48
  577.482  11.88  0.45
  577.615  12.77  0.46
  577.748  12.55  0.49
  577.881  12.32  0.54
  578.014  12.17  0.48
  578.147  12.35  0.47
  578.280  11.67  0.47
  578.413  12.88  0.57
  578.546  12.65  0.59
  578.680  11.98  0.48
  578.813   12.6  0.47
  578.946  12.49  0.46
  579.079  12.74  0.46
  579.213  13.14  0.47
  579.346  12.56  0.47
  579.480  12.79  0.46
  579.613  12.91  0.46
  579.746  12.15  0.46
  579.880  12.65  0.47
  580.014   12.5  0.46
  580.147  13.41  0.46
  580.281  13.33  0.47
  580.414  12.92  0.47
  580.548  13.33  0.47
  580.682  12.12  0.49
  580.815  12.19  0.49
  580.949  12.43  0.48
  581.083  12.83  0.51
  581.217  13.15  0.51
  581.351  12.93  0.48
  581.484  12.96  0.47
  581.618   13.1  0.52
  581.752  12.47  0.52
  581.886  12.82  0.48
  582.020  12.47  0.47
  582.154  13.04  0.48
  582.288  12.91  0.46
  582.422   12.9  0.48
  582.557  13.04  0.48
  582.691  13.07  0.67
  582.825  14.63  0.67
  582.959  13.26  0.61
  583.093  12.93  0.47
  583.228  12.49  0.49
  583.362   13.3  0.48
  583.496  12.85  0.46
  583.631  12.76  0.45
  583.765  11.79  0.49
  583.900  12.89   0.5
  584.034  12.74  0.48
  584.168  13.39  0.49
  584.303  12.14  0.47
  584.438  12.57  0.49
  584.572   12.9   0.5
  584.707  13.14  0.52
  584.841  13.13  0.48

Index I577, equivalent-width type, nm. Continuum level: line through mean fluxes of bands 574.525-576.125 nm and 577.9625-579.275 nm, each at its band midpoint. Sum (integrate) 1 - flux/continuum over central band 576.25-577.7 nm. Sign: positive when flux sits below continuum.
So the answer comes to -0.02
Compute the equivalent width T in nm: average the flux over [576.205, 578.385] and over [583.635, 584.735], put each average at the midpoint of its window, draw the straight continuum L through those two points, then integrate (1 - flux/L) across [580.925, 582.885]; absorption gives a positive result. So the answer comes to -0.054 nm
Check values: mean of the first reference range 12.6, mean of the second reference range 12.7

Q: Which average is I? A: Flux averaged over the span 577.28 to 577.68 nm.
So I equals 12.8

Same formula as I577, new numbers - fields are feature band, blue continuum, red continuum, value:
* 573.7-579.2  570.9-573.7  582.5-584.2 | 0.004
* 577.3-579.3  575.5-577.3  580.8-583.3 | 0.047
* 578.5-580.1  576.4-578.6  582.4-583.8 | 0.012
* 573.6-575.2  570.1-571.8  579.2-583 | -0.057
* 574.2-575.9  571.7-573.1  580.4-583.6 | 0.005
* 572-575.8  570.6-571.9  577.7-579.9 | -0.132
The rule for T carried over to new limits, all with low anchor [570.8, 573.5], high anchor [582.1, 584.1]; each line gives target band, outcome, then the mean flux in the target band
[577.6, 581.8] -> 0.032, 12.7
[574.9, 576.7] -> -0.022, 12.7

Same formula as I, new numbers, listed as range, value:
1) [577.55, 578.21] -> 12.4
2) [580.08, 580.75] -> 13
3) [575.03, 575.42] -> 12.5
